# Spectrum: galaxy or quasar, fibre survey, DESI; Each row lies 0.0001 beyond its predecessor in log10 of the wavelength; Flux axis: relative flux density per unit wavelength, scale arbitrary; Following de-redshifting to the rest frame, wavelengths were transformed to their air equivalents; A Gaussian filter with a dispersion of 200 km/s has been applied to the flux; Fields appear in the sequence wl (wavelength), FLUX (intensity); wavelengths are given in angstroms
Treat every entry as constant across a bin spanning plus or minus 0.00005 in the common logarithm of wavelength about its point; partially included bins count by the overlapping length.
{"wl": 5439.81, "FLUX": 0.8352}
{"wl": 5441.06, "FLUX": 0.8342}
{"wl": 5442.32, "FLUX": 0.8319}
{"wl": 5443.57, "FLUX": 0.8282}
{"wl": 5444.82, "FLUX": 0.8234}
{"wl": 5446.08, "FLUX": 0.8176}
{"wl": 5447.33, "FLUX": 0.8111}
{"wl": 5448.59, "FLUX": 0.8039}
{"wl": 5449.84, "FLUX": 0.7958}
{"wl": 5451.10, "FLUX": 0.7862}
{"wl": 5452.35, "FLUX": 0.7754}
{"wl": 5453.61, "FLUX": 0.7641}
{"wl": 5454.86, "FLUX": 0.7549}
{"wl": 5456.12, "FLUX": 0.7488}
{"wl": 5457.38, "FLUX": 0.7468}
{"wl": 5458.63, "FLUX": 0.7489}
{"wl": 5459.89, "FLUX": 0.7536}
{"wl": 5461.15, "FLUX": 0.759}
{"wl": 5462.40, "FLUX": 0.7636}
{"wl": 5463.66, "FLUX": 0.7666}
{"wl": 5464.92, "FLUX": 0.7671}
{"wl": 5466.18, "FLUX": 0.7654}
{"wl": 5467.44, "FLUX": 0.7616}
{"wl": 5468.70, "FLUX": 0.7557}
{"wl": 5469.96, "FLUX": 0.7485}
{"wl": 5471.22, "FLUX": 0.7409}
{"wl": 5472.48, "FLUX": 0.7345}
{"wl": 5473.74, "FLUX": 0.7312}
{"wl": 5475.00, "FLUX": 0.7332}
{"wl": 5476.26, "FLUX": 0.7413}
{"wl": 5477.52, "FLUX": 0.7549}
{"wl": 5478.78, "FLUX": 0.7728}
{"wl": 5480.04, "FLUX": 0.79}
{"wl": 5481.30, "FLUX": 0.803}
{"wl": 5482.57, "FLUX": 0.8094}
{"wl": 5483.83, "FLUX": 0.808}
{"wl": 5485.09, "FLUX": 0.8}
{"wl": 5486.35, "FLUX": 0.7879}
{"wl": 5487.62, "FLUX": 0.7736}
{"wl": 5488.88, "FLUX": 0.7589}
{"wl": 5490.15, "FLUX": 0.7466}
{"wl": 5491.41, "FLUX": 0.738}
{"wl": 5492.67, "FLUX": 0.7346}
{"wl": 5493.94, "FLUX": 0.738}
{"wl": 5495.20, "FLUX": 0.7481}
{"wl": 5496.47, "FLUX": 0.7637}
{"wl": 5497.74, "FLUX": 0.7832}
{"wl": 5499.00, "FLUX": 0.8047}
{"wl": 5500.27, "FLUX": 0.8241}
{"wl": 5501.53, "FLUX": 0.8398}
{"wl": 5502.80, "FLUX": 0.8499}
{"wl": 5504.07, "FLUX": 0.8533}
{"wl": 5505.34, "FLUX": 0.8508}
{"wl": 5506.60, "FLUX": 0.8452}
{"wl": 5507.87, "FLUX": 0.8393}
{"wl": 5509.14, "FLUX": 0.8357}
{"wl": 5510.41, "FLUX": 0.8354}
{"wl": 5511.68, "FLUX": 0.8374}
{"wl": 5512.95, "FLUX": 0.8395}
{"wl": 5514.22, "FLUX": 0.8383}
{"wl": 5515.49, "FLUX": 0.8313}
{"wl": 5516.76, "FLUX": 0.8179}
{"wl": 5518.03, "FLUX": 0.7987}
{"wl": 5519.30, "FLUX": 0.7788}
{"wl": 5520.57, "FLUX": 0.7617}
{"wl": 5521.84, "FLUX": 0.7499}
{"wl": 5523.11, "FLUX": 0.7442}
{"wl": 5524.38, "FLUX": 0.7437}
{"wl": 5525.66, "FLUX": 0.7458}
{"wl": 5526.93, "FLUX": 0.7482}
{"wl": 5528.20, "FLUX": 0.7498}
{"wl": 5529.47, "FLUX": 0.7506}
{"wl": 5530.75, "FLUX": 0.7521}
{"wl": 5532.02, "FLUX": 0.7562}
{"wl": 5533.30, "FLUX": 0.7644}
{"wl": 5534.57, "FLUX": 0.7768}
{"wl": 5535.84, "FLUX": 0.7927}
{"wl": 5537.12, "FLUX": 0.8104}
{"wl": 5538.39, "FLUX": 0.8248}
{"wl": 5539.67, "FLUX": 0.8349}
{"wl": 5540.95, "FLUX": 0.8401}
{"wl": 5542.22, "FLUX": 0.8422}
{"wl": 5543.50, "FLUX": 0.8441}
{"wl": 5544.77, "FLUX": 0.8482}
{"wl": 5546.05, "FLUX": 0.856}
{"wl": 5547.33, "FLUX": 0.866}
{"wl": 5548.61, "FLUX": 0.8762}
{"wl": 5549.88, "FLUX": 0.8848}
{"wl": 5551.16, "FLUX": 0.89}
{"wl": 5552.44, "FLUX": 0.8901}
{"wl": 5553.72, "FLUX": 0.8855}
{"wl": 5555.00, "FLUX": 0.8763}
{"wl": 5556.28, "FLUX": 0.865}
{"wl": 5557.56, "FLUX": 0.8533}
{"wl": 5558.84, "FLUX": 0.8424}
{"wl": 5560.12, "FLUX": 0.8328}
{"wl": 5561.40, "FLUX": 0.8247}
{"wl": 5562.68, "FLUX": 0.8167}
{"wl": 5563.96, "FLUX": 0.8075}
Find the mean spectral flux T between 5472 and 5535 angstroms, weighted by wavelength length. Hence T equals 0.784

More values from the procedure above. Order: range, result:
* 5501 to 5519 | 0.835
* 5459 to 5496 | 0.761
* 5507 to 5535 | 0.787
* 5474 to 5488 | 0.778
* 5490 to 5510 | 0.802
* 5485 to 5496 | 0.756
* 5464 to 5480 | 0.752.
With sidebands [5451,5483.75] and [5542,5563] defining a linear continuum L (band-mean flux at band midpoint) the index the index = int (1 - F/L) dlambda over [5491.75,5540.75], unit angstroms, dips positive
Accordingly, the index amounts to 1.3 angstroms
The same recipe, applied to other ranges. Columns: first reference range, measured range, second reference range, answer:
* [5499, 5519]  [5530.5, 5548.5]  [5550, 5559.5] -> 0.9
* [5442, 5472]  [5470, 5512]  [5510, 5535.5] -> -0.5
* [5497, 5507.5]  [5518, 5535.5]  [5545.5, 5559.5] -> 1.9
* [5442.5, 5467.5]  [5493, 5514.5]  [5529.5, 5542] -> -0.8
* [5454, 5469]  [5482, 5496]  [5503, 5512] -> 0.7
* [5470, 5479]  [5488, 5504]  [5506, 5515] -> 0.4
